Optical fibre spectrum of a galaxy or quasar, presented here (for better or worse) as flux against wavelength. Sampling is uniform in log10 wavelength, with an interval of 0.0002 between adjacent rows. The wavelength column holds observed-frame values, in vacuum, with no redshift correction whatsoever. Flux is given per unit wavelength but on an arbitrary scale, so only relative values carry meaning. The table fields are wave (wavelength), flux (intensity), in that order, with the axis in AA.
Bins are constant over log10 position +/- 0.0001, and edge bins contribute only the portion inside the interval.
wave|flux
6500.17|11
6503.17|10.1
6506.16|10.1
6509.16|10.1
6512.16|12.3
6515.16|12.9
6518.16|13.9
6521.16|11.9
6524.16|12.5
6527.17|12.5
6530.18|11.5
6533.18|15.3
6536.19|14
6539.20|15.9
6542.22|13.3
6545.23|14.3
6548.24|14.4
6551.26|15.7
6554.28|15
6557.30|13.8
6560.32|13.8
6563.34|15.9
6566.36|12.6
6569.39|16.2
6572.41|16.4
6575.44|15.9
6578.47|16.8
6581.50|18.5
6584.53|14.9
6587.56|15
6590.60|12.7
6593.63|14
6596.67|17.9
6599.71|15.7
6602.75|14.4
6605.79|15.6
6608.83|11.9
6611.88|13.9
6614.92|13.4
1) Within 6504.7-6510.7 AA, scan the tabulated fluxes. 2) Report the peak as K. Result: 10.1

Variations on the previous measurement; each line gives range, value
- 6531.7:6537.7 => 15.3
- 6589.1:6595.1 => 14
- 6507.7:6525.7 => 13.9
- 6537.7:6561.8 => 15.9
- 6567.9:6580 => 16.8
